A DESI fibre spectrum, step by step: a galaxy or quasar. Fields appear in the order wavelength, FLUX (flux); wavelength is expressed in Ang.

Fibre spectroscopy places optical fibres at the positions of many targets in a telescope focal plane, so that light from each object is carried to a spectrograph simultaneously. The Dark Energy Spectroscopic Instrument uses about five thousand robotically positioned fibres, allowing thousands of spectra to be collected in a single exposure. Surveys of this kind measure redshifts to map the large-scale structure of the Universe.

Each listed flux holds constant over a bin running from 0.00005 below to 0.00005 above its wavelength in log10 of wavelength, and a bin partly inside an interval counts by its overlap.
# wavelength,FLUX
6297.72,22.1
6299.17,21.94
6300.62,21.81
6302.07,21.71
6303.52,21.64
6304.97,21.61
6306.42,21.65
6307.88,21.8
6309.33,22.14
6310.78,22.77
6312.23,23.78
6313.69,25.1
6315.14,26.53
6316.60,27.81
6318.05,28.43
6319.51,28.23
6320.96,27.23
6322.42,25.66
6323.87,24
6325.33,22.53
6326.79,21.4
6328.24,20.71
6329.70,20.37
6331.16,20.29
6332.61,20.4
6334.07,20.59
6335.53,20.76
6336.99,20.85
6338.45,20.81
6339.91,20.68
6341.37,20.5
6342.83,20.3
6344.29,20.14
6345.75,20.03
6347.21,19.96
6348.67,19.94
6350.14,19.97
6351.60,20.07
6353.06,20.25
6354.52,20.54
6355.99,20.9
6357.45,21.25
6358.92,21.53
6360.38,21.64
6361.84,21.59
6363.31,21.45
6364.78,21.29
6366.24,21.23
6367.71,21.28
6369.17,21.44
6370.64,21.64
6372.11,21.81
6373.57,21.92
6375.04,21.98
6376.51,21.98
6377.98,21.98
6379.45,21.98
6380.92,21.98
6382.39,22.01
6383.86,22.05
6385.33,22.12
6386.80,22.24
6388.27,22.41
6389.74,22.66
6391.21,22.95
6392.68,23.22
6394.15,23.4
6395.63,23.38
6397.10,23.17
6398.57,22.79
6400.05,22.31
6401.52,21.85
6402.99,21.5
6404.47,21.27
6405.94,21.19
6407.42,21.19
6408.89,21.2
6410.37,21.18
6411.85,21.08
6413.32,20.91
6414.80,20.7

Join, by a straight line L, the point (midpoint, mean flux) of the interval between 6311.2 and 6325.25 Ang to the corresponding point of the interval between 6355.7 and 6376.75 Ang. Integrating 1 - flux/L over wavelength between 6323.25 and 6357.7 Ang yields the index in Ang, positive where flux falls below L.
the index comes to 4.7 Ang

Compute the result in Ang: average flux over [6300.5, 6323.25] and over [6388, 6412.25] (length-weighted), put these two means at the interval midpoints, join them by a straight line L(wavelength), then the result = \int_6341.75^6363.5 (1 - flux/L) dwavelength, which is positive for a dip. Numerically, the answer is 2.5 Ang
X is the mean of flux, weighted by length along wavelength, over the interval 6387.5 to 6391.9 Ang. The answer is 22.7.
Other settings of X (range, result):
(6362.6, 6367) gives 21.3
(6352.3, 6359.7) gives 20.9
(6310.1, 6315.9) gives 24.6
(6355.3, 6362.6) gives 21.4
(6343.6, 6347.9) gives 20.1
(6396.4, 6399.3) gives 23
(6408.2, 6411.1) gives 21.2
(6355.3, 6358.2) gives 21.1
